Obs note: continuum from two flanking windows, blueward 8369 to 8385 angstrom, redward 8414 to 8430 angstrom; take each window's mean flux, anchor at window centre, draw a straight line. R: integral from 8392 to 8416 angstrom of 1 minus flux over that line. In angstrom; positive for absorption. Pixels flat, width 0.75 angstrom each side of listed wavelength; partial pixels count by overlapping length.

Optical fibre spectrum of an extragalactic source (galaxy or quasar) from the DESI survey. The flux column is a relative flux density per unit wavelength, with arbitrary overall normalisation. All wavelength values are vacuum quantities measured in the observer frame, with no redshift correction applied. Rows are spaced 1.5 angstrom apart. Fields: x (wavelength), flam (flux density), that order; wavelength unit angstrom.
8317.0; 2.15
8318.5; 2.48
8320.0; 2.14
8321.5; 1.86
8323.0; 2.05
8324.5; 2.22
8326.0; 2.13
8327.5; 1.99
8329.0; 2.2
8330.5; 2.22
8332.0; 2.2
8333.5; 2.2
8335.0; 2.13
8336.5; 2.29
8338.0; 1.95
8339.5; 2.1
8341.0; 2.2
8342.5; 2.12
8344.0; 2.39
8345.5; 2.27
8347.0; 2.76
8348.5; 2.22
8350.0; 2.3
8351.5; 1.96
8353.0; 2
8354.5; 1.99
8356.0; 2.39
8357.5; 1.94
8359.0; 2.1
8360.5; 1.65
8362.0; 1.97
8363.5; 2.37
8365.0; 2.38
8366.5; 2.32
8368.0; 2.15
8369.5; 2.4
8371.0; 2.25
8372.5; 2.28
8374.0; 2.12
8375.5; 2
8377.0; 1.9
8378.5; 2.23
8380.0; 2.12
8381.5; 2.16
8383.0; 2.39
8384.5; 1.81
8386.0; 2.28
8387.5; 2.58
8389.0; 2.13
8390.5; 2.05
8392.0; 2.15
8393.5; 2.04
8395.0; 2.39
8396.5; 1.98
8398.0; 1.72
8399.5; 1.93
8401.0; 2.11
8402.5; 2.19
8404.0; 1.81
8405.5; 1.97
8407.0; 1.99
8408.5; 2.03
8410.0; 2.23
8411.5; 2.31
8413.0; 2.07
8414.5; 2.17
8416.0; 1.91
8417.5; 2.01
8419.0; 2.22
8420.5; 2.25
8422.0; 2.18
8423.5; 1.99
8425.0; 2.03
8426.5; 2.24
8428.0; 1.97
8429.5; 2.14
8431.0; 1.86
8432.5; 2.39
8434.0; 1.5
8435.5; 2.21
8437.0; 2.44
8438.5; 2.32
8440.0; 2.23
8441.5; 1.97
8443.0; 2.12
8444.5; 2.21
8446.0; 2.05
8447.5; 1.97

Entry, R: 0.7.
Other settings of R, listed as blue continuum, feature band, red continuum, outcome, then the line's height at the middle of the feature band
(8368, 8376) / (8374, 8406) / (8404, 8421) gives 0.9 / 2.16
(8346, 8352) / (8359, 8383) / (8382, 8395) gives 1.0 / 2.25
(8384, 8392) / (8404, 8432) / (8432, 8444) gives 1.0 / 2.16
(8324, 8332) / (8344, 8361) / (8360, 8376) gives 0.1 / 2.17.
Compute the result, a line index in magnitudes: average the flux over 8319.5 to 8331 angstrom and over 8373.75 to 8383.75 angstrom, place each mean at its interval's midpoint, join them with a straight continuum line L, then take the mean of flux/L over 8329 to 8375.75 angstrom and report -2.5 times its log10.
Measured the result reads -0.03 mag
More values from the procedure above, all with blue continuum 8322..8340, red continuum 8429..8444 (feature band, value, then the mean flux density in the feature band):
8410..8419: 0.00 mag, 2.12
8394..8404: 0.05 mag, 2.03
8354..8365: 0.03 mag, 2.08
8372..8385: 0.01 mag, 2.11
